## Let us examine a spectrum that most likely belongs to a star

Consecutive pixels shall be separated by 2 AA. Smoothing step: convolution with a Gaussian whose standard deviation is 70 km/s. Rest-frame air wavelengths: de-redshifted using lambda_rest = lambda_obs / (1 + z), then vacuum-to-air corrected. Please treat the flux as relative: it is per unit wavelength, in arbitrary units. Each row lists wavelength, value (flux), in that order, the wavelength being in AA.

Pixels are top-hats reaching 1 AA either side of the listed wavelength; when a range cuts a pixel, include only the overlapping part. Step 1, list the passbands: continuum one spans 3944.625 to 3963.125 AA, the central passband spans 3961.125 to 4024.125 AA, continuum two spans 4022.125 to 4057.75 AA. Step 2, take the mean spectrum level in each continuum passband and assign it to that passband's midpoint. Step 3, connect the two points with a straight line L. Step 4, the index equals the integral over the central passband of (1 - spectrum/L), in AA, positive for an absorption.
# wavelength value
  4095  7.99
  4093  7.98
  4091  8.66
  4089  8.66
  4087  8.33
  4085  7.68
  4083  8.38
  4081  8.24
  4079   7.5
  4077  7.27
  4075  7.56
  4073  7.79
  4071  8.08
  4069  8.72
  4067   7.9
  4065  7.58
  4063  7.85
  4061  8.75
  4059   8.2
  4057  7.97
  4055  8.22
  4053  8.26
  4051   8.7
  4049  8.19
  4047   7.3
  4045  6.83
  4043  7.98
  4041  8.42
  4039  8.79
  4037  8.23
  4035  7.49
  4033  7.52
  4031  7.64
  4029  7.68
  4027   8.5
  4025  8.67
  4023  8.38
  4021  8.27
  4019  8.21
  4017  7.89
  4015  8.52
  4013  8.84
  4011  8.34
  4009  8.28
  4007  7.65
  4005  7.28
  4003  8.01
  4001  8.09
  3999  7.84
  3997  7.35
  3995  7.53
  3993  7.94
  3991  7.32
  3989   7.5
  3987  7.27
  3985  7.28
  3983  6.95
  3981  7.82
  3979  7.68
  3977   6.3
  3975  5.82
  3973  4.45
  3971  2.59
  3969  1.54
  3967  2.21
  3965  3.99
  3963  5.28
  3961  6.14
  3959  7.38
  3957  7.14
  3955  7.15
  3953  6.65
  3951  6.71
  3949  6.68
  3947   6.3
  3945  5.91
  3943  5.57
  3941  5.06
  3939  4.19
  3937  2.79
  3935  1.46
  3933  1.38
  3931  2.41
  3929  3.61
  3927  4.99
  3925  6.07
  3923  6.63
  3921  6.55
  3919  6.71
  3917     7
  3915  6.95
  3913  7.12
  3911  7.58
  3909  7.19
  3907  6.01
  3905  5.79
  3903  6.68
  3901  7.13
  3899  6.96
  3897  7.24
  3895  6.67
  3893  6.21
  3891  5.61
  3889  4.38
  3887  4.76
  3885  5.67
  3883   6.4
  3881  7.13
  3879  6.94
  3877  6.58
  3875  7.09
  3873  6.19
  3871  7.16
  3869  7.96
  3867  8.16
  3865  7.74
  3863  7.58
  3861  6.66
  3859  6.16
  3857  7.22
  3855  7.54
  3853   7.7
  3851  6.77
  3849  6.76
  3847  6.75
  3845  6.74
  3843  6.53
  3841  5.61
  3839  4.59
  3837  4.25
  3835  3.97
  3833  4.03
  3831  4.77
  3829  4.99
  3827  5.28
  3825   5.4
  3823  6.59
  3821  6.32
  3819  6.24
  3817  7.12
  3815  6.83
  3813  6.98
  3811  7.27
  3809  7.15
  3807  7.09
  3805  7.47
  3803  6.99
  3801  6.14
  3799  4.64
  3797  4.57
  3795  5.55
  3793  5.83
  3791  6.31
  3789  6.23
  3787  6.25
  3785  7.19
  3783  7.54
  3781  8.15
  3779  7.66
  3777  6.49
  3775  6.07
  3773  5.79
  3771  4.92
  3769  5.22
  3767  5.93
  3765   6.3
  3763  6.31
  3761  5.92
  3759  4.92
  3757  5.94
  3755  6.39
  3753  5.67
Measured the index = 4.01 AA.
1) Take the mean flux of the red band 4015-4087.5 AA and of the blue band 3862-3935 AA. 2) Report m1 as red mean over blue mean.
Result 1.29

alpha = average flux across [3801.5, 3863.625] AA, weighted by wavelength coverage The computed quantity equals 6.29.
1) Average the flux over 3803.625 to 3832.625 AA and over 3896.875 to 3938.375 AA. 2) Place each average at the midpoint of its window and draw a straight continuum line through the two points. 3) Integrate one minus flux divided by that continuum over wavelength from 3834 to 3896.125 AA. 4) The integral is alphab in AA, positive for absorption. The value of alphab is -4.7 AA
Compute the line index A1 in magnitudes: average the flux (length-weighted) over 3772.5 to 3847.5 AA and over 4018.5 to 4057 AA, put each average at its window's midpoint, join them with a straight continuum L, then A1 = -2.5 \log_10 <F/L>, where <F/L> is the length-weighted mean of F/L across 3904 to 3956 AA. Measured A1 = 0.27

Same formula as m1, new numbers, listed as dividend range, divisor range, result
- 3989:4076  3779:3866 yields 1.27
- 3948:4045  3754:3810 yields 1.14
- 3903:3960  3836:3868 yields 0.85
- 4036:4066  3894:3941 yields 1.44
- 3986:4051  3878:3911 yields 1.25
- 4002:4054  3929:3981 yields 1.63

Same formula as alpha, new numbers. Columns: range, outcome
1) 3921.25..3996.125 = 5.52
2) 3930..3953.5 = 4.55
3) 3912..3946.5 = 4.98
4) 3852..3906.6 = 6.71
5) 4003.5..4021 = 8.13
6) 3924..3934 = 3.69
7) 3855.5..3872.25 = 7.32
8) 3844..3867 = 7.1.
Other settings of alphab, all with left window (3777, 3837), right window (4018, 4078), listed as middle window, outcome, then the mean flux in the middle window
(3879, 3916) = 2.5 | 6.43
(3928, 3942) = 8.2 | 2.99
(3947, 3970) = 5.5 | 5.57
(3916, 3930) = 2.3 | 5.94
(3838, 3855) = 0.0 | 6.5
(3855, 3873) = -1.8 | 7.28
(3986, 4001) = 0.1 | 7.57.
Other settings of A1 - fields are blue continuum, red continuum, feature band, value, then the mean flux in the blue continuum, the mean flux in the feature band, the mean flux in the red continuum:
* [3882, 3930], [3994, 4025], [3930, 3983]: 0.377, 6.25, 5.06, 8.05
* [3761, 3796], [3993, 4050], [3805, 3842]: 0.134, 6.33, 5.85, 7.99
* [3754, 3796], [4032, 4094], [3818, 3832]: 0.158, 6.23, 5.66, 8.03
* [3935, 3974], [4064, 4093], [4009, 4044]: -0.209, 5.05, 8.2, 8.02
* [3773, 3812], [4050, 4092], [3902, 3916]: 0.068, 6.54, 6.76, 8.11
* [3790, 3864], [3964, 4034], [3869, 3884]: -0.071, 6.17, 6.86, 7.06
